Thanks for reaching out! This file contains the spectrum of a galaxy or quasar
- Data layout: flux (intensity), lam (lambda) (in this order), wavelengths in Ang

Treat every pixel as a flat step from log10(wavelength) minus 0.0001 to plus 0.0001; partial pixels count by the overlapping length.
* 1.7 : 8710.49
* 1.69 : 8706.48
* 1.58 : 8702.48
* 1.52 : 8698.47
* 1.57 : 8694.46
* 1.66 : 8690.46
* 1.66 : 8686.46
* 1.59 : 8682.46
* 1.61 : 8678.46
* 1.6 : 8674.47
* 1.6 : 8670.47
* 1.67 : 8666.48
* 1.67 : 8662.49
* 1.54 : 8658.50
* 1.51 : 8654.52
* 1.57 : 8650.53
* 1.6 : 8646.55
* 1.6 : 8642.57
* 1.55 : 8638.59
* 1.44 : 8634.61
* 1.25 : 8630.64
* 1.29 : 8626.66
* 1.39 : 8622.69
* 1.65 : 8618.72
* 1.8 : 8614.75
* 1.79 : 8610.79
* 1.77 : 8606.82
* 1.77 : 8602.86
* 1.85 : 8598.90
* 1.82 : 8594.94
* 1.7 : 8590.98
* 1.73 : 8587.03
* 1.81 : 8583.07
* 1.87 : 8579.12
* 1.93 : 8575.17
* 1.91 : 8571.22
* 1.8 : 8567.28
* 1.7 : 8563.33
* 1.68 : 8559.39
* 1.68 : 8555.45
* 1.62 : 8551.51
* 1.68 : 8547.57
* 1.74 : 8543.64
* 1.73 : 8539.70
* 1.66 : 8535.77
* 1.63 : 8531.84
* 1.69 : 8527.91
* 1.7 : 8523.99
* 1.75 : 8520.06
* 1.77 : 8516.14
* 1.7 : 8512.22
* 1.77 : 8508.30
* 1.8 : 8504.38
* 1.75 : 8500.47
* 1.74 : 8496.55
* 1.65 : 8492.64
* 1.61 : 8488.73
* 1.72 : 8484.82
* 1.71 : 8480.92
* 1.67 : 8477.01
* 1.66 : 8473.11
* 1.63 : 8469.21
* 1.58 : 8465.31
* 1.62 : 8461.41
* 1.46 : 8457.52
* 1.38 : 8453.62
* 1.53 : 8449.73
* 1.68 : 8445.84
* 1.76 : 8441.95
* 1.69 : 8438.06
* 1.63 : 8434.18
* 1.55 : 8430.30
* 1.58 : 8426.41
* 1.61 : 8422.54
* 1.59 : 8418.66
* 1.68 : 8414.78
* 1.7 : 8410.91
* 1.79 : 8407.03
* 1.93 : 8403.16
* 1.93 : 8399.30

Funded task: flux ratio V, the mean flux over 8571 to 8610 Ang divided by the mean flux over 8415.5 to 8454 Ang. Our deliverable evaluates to 1.12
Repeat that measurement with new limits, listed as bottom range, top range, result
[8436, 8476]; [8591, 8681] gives 1.00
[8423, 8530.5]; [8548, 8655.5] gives 1.01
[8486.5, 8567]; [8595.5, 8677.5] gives 0.94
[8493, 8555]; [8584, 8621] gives 1.03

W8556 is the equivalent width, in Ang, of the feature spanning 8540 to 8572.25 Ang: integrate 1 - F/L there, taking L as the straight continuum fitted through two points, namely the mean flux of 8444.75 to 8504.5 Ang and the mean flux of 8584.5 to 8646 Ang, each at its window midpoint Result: -1.8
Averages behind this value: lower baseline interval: 1.63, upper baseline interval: 1.63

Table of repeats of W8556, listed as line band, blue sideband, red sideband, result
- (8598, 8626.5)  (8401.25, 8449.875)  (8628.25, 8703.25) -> -1.68 Ang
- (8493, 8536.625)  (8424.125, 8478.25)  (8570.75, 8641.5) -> -2.41 Ang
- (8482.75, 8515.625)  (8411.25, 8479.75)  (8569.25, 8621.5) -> -0.87 Ang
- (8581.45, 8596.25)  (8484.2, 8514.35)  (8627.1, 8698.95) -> -1.17 Ang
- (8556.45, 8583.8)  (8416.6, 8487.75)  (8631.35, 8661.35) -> -4.25 Ang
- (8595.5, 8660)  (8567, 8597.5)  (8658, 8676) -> 4.73 Ang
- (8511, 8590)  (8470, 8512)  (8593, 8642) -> -3.68 Ang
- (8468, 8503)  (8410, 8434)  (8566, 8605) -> 0.20 Ang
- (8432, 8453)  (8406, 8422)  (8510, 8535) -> 0.56 Ang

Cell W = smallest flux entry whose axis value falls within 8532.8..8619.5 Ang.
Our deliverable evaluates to 1.62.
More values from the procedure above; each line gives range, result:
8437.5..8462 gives 1.38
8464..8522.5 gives 1.58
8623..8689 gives 1.25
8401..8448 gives 1.55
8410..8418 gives 1.68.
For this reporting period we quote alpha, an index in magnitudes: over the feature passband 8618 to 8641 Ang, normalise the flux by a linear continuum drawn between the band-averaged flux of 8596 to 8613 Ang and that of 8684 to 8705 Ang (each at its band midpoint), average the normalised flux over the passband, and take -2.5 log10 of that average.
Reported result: 0.22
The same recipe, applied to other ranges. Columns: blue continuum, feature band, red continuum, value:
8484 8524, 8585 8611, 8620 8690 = -0.105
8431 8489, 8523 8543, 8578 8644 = -0.033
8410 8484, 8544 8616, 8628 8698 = -0.121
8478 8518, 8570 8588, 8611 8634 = -0.176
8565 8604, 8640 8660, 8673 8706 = 0.080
